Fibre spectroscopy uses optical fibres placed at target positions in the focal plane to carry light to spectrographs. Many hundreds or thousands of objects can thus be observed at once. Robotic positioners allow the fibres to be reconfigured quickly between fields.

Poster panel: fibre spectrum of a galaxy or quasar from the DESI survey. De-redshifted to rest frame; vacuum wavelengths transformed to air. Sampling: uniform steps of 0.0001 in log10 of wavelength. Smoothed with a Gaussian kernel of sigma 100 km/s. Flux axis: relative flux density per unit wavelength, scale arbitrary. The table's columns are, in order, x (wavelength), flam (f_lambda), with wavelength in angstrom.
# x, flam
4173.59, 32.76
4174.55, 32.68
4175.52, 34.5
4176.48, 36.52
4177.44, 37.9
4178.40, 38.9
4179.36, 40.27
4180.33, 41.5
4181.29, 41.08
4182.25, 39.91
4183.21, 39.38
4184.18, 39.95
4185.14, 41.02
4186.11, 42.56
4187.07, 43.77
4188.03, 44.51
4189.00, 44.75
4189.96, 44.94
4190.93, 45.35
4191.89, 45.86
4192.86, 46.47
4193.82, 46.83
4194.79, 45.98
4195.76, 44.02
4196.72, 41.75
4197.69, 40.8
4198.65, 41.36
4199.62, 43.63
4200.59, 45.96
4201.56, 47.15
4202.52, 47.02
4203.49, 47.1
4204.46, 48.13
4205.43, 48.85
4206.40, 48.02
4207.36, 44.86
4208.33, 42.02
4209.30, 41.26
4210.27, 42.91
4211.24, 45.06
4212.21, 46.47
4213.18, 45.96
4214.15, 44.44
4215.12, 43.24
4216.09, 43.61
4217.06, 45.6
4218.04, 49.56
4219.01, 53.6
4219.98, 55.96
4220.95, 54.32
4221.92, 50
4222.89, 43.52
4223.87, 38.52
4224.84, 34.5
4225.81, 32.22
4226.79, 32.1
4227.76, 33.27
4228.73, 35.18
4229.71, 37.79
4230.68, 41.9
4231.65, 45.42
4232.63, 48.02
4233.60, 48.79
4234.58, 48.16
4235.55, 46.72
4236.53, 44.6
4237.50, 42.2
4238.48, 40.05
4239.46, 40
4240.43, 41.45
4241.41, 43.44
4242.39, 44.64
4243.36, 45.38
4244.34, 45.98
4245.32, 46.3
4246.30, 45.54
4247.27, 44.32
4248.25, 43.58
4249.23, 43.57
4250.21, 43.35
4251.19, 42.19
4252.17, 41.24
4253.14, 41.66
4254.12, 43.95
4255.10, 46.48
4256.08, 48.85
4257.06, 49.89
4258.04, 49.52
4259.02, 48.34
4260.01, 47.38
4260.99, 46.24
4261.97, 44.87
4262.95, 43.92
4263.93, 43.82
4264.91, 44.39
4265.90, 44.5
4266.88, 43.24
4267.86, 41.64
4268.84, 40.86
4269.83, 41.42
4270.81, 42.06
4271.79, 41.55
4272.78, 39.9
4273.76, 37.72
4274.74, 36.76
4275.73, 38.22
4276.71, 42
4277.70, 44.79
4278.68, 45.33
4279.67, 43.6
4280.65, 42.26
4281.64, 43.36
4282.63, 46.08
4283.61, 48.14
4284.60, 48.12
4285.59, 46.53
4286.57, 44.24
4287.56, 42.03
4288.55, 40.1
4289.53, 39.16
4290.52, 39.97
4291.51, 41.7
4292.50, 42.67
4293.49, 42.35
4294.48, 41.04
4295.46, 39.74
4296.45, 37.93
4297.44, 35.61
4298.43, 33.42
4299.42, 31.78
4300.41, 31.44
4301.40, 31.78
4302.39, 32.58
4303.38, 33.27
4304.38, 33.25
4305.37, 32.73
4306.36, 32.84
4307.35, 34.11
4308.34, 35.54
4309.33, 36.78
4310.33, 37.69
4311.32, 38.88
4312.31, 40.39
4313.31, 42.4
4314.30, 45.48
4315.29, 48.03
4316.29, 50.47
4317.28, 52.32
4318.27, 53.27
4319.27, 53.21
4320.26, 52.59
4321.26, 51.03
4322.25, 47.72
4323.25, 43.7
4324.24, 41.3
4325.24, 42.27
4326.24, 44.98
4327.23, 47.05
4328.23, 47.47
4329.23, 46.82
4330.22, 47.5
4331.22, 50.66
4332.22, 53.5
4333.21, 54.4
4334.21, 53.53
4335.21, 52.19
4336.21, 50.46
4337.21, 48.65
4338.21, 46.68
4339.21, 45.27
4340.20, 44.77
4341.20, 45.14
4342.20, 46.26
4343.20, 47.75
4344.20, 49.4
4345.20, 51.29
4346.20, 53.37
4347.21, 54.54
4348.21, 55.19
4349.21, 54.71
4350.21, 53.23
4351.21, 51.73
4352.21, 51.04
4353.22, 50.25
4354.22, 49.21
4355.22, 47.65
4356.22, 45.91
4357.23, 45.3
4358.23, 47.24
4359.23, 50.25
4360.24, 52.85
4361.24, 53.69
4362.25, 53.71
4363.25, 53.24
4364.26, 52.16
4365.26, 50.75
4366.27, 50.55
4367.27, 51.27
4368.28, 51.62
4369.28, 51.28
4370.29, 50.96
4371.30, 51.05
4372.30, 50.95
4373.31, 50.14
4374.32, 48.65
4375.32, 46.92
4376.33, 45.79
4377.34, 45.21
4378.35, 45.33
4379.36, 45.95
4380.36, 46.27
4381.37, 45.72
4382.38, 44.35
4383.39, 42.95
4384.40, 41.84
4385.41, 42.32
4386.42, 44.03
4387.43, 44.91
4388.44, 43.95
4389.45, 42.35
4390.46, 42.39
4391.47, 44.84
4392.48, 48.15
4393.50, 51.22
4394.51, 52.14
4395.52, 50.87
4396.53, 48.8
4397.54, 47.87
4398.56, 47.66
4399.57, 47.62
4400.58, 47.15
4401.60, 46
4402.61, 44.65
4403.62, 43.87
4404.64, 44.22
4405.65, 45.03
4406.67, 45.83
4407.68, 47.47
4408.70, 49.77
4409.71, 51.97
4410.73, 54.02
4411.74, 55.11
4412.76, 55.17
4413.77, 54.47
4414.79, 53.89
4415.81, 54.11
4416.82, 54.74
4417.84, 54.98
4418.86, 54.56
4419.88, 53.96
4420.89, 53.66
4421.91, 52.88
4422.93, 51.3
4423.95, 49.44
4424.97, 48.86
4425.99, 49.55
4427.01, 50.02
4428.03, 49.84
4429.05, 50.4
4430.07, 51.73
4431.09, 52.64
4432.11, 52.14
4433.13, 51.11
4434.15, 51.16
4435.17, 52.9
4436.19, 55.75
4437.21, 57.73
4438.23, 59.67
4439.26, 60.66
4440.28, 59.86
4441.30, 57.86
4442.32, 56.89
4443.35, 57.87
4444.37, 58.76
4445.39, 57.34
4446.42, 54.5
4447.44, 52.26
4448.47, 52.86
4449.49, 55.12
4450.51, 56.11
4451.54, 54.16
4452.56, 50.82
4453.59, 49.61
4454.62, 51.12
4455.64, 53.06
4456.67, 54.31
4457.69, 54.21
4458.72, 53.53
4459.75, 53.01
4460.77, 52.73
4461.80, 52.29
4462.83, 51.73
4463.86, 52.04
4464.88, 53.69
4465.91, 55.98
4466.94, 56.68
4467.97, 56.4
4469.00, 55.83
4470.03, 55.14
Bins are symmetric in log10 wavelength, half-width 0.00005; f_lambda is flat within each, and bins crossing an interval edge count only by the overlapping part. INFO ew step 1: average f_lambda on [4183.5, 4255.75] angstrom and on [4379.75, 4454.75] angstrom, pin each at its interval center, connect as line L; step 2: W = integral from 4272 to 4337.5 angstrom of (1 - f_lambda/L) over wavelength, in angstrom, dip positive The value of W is 5.82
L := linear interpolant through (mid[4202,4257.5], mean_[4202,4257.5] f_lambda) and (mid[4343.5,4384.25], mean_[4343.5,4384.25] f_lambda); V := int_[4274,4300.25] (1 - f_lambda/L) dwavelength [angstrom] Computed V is 3.0 angstrom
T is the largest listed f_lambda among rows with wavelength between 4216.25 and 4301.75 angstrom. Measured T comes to 55.96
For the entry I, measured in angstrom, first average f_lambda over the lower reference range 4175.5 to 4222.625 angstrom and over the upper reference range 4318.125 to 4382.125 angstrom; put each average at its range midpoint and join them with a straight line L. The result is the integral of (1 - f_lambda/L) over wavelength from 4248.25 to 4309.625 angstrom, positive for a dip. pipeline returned 7.6 angstrom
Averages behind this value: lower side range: 44.5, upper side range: 49.4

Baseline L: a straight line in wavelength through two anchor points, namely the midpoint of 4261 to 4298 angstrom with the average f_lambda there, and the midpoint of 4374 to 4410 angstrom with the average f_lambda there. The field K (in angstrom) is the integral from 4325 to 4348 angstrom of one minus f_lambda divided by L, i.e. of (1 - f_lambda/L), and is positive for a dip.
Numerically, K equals -2.5 angstrom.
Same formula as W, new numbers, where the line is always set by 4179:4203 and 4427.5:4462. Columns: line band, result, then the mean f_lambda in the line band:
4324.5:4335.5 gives 0.11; 48.9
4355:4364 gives 0.09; 50.1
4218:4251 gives 1.27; 43.6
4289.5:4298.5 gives 1.54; 39.6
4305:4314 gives 2.12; 37.1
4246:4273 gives 1.22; 44.3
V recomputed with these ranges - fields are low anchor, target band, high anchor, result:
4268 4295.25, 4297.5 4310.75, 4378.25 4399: 2.88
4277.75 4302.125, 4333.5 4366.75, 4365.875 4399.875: -3.94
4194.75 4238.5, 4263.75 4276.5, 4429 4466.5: 1.46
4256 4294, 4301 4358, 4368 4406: -1.40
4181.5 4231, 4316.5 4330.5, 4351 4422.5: -0.25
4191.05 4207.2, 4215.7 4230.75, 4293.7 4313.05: 0.23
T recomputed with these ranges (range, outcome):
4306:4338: 54.4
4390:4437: 55.75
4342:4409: 55.19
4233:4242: 48.79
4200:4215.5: 48.85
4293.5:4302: 41.04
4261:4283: 46.08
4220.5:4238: 54.32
